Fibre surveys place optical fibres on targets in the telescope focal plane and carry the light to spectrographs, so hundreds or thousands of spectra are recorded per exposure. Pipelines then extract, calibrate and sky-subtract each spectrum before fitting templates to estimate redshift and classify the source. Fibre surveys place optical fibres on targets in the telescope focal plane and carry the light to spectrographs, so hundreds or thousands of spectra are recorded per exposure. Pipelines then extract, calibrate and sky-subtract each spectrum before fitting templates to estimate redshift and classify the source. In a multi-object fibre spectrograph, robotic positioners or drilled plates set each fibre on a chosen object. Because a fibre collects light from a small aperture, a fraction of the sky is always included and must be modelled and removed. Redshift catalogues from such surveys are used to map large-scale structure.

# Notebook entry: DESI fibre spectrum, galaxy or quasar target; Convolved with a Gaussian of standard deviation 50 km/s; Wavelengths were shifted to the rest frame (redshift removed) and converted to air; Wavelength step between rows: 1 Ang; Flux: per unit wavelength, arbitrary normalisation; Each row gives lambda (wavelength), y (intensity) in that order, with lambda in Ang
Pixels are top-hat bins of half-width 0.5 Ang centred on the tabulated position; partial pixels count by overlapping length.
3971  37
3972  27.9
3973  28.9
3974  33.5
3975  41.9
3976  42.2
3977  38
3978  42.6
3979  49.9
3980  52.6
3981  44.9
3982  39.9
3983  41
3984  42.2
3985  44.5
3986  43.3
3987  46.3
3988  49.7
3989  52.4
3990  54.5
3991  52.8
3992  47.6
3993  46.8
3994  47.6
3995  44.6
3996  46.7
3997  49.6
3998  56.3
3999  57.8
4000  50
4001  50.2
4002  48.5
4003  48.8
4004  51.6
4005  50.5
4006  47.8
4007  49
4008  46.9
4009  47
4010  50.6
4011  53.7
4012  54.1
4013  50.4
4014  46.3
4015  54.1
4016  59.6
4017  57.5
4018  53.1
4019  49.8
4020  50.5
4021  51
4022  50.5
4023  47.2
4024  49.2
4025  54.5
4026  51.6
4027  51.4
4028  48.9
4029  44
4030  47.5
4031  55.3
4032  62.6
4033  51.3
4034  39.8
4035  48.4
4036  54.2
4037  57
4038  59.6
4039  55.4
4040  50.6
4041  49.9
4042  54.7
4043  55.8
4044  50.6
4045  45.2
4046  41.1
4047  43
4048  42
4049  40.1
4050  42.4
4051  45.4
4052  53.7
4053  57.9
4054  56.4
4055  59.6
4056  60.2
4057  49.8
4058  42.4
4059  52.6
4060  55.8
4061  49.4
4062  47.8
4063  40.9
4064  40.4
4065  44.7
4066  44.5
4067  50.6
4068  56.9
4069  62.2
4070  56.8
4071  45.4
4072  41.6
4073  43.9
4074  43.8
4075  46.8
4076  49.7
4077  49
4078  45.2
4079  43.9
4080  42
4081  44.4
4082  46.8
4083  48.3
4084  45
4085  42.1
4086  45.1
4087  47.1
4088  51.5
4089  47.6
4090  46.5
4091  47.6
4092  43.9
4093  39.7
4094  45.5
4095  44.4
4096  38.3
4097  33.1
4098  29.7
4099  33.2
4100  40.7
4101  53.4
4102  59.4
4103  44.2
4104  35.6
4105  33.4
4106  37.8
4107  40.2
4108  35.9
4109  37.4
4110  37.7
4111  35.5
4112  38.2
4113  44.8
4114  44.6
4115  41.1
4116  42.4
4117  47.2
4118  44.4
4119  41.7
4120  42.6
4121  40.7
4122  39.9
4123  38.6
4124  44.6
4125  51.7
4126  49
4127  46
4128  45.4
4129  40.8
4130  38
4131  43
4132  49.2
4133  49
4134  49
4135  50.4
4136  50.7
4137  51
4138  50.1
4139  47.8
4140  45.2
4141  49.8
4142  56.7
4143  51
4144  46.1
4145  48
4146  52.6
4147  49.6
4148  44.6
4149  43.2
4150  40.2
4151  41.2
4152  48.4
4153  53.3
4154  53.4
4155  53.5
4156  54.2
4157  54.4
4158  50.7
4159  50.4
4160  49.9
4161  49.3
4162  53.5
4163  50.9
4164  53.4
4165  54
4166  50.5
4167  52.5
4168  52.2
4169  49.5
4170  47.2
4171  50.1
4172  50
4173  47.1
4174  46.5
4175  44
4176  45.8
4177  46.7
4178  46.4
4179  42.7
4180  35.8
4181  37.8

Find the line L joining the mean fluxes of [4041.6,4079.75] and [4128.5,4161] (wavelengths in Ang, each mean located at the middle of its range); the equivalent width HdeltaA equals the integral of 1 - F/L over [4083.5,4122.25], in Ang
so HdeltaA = 5.3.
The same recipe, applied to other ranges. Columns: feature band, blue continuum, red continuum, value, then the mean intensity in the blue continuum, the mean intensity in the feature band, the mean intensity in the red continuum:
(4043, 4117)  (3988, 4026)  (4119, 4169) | 6.17 Ang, 50.8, 45.4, 48.3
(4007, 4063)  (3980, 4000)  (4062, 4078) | -3.45 Ang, 48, 50.8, 47.7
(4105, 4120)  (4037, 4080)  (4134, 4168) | 2.79 Ang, 49.2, 40.5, 50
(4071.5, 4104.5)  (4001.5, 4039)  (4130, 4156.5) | 3.73 Ang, 51.2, 44.2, 48.7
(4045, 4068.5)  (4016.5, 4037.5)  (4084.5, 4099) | -0.63 Ang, 51.2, 48.5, 42.7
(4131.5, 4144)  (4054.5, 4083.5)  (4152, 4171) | 0.25 Ang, 48.5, 49.8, 51.7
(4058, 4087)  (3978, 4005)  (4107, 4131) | -1.87 Ang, 48.4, 47.3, 42.1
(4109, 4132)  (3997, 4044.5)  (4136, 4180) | 3.29 Ang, 51.6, 42.7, 49.1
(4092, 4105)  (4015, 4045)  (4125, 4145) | 2.14 Ang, 52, 41.2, 47.9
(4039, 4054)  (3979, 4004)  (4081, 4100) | -1.04 Ang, 48.4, 48.6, 43.1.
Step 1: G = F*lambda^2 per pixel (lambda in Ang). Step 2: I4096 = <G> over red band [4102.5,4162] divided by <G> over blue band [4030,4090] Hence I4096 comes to 0.96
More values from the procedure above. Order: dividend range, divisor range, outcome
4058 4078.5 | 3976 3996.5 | 1.09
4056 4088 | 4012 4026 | 0.94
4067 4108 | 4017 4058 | 0.90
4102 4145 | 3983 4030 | 0.94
